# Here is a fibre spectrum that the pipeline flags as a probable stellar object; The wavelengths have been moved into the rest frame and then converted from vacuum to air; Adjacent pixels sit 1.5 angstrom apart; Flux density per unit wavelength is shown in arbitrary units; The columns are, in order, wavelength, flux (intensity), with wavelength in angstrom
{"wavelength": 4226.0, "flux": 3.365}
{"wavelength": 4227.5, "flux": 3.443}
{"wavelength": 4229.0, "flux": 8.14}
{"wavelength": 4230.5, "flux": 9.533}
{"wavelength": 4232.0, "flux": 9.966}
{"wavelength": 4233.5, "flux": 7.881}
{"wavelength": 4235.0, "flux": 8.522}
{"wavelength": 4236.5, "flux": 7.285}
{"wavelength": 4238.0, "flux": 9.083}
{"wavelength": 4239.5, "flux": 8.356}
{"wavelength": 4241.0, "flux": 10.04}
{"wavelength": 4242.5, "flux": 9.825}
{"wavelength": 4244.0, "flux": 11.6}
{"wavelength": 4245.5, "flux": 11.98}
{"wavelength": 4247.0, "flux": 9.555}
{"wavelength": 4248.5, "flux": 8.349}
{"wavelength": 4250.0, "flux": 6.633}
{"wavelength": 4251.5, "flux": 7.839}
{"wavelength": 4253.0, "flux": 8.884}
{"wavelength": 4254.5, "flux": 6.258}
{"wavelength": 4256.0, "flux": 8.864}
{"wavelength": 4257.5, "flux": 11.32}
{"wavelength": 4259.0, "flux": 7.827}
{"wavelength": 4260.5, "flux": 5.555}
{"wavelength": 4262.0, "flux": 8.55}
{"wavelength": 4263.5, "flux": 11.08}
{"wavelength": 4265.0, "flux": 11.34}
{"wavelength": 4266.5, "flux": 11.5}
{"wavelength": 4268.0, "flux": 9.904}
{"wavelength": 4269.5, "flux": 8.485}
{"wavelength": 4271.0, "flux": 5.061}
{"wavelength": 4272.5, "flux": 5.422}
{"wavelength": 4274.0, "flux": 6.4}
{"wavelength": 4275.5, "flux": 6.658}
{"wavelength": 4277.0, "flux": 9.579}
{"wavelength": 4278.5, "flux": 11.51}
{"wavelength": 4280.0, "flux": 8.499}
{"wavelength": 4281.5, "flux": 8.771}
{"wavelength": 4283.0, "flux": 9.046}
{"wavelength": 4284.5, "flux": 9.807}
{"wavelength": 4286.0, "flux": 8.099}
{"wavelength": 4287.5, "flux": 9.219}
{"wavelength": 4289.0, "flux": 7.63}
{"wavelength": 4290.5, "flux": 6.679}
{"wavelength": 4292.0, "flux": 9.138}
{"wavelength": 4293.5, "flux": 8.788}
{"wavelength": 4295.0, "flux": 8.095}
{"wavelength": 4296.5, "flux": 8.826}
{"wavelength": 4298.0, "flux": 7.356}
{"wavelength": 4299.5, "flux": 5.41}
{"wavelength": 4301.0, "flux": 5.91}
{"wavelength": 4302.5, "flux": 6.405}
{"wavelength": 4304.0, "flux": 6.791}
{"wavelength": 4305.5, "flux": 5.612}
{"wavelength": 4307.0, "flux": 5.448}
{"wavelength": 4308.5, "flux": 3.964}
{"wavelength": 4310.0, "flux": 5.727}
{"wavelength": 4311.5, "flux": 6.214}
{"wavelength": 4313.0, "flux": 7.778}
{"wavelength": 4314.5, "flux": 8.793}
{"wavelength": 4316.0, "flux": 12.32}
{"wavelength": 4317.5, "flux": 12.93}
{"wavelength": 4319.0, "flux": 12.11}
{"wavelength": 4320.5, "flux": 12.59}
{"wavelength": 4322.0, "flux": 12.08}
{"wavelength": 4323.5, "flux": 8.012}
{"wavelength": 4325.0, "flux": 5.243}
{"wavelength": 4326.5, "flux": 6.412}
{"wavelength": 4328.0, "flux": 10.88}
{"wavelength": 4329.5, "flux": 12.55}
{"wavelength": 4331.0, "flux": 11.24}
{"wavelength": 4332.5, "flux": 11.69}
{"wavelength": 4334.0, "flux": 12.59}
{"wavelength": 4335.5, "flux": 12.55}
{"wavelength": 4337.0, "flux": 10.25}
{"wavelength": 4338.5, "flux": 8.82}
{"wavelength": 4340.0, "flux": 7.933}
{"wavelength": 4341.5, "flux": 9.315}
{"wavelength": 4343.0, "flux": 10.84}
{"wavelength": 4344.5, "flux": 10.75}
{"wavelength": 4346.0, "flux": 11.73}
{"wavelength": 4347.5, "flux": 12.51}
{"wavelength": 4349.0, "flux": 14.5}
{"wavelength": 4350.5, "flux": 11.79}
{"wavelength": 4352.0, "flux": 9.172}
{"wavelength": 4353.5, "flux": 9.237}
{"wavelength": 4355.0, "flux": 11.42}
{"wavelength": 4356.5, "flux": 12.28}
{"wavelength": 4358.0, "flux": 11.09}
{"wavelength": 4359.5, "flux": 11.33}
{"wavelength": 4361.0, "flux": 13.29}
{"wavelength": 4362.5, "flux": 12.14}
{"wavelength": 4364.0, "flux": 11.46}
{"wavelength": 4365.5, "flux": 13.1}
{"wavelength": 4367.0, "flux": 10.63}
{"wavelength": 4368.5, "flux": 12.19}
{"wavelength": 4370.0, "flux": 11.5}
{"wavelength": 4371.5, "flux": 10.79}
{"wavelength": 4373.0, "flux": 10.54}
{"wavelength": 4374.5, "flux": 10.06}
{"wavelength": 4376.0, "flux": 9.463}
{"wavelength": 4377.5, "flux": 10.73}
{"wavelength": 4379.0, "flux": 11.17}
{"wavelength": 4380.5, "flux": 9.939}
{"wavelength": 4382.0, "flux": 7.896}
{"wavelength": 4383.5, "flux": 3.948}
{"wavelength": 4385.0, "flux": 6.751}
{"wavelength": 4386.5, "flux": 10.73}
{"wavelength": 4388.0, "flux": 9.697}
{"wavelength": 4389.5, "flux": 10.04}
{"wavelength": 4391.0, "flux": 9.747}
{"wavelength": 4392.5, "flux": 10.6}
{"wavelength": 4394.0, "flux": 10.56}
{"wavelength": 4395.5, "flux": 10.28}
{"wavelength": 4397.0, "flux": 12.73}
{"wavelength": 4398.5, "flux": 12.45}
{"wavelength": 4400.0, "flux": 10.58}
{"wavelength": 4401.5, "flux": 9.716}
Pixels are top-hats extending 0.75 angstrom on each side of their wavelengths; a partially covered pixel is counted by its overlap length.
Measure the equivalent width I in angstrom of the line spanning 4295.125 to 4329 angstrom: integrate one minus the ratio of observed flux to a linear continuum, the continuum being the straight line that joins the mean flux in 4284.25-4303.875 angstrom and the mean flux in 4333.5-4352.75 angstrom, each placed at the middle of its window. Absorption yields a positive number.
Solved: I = 3.4 angstrom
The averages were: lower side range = 7.71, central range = 8.07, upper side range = 11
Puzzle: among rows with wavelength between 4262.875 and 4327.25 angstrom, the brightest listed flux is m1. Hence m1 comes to 12.93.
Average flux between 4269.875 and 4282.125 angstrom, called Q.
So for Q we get 7.75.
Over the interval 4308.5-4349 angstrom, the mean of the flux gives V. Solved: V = 10.1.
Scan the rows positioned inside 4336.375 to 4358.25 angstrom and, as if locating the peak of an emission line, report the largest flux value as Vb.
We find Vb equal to 14.5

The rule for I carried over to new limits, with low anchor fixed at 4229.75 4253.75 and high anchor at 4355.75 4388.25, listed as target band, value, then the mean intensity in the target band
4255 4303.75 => 6.0 angstrom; 8.31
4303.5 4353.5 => 1.5 angstrom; 9.74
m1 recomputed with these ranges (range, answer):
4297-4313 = 7.778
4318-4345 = 12.59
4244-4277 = 11.98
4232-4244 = 11.6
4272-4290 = 11.51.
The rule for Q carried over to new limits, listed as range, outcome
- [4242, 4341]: 8.76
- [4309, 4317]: 8.18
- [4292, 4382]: 9.88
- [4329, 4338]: 11.7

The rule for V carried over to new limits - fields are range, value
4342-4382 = 11.2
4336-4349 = 10.6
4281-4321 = 8.1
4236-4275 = 8.73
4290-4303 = 7.43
